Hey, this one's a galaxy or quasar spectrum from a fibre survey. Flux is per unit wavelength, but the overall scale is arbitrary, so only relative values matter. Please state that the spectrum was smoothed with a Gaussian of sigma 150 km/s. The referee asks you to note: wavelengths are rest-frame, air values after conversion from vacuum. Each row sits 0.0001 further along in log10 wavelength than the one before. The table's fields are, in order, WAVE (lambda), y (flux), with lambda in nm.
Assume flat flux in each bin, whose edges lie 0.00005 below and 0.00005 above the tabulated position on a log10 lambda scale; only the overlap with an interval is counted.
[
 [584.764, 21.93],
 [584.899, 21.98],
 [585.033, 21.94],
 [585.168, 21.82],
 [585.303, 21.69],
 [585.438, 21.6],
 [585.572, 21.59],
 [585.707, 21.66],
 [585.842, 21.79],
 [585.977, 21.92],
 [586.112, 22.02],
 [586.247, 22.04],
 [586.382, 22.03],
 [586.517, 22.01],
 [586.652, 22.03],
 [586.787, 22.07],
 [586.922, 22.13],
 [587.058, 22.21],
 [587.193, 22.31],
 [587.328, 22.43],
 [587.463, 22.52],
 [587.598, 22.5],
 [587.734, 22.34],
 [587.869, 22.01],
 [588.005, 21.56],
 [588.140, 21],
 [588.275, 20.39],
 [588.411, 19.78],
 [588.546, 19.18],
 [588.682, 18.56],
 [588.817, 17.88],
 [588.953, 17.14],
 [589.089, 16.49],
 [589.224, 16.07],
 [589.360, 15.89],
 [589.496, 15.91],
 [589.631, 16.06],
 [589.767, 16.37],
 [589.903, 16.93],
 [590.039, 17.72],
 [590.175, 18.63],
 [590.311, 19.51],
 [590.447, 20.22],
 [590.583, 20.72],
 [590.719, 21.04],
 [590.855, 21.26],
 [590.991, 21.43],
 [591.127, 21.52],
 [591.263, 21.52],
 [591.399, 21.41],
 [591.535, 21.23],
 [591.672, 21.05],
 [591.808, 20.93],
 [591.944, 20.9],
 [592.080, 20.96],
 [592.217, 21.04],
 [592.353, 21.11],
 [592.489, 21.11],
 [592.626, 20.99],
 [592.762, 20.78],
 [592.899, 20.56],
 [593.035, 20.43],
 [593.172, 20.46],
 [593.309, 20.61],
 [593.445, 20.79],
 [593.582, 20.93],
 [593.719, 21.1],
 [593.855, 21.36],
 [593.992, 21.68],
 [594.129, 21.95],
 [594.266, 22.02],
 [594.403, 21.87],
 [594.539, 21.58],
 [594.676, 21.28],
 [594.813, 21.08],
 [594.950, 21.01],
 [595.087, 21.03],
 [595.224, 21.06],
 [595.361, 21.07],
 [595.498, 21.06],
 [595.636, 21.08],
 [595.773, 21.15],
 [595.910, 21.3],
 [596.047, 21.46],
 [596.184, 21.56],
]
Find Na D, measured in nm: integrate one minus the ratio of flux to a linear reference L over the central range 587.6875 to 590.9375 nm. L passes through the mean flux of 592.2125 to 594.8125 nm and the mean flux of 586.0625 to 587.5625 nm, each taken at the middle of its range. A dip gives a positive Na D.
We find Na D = 0.44 nm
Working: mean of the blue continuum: 22.2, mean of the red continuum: 21.1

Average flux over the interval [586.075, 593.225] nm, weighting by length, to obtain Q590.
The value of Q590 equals 20.3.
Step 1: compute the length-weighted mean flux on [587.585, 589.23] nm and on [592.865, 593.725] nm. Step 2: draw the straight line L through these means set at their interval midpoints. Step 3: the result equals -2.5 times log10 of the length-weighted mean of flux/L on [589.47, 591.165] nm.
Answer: 0.06 mag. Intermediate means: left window 19.6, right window 20.7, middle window 19.1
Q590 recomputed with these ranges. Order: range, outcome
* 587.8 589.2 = 19.3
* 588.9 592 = 19.1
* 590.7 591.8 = 21.3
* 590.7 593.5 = 21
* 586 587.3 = 22.1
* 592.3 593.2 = 20.8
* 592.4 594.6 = 21.1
